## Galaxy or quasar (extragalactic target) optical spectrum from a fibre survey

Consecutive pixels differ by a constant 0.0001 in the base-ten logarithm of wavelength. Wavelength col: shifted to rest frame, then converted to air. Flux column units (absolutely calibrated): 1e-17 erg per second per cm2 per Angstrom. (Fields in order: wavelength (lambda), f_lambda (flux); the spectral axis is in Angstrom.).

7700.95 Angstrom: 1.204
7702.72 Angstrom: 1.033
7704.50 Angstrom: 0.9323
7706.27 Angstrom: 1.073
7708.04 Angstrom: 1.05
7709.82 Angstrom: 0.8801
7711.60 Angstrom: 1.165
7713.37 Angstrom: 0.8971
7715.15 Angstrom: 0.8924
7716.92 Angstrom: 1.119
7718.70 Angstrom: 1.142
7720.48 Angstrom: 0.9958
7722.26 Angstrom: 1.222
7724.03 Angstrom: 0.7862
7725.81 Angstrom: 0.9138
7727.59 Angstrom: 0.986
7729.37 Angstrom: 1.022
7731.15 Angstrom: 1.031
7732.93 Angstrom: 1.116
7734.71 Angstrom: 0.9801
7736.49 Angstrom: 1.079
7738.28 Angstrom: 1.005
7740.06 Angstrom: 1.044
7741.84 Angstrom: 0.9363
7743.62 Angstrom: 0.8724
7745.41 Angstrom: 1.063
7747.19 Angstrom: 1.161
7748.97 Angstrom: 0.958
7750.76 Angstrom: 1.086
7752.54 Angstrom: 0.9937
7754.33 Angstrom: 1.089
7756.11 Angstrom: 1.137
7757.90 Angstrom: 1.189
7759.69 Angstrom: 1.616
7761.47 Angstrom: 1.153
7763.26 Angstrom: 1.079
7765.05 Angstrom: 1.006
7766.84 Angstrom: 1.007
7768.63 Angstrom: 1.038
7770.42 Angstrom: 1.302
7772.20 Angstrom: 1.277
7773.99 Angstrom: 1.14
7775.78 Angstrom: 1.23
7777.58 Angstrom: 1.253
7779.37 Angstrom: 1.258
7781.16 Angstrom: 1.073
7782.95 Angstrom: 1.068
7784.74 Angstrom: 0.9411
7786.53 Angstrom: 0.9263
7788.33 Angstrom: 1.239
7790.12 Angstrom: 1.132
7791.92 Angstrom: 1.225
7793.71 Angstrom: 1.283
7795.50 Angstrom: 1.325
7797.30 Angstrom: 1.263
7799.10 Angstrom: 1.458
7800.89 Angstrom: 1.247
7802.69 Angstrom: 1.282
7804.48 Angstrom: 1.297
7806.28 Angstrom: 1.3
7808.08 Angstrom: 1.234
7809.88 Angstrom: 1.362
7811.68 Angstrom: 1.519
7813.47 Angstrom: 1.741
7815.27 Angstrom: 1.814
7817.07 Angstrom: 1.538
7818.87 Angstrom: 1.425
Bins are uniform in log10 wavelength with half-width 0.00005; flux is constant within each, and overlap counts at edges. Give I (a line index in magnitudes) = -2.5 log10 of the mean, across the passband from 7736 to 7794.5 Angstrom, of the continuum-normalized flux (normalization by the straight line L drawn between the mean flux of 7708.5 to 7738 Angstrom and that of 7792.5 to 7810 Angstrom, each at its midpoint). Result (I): 0.05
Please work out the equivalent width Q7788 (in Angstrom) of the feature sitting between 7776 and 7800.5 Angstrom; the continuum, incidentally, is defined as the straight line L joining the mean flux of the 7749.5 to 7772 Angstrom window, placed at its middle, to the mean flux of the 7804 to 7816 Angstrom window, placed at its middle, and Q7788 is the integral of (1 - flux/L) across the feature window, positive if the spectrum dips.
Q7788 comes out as 2.5 Angstrom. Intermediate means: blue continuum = 1.14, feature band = 1.19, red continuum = 1.47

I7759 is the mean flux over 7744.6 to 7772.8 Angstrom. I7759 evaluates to 1.13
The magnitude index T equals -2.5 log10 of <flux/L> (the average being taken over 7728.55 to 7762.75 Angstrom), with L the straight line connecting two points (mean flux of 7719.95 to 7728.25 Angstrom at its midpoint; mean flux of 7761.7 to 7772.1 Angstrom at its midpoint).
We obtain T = -0.037 mag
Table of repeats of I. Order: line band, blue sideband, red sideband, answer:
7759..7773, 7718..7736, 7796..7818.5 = 0.03 mag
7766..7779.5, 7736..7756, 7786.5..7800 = -0.03 mag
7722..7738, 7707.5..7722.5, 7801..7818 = 0.09 mag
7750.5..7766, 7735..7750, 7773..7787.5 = -0.10 mag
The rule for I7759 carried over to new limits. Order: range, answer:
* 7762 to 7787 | 1.12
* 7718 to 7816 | 1.16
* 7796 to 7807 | 1.31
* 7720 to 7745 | 1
